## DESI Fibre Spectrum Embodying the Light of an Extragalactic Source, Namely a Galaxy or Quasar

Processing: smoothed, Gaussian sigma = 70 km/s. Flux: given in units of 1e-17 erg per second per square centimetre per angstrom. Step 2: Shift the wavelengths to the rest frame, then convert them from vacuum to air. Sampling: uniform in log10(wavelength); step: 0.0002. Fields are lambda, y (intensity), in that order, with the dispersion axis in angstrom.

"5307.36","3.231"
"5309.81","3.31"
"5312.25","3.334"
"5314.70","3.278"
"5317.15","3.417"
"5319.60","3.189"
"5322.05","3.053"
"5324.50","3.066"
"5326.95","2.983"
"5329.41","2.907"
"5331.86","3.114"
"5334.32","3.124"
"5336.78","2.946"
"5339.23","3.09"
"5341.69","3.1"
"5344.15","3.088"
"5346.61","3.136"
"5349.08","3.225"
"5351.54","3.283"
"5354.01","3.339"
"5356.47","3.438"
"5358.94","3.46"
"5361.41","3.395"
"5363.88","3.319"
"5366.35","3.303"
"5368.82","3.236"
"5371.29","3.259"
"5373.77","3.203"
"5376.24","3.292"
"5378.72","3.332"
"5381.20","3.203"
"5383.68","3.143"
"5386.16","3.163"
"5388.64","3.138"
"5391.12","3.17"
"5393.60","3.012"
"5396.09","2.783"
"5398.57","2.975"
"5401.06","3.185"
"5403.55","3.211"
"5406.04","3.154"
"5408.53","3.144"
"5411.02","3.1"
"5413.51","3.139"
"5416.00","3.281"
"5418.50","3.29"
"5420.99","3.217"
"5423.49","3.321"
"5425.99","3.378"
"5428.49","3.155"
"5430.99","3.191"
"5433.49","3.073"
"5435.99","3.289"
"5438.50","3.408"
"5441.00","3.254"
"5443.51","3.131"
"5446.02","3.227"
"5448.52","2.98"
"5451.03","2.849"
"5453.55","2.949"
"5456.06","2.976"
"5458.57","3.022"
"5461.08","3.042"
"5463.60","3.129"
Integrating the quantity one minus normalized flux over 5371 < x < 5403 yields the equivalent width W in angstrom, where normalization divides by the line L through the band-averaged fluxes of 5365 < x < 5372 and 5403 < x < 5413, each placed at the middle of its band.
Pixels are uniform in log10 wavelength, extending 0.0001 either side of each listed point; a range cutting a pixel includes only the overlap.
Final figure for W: 0.7 angstrom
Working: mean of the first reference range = 3.27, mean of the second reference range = 3.15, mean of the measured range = 3.14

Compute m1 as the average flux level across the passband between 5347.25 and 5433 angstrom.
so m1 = 3.22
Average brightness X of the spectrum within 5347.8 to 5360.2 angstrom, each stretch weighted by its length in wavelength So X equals 3.35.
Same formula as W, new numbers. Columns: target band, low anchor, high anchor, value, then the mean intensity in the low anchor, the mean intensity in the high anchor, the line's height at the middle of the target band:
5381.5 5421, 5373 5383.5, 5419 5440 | 1.5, 3.25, 3.26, 3.25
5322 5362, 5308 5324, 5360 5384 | 1.2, 3.25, 3.27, 3.26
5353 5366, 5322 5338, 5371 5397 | -1.2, 3.02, 3.15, 3.1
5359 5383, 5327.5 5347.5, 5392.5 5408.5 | -1.8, 3.06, 3.06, 3.06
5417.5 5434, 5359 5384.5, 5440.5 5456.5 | -0.7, 3.28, 3.05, 3.11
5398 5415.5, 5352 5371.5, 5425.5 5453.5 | 0.5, 3.35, 3.16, 3.24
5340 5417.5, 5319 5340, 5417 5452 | -2.0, 3.05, 3.2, 3.12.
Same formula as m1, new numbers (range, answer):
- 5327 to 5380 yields 3.21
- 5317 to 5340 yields 3.07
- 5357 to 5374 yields 3.32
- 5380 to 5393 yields 3.16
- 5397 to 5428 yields 3.19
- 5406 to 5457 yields 3.17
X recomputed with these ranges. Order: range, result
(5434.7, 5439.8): 3.35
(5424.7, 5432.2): 3.24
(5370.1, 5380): 3.27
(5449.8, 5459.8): 2.95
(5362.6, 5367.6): 3.31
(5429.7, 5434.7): 3.13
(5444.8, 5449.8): 3.11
